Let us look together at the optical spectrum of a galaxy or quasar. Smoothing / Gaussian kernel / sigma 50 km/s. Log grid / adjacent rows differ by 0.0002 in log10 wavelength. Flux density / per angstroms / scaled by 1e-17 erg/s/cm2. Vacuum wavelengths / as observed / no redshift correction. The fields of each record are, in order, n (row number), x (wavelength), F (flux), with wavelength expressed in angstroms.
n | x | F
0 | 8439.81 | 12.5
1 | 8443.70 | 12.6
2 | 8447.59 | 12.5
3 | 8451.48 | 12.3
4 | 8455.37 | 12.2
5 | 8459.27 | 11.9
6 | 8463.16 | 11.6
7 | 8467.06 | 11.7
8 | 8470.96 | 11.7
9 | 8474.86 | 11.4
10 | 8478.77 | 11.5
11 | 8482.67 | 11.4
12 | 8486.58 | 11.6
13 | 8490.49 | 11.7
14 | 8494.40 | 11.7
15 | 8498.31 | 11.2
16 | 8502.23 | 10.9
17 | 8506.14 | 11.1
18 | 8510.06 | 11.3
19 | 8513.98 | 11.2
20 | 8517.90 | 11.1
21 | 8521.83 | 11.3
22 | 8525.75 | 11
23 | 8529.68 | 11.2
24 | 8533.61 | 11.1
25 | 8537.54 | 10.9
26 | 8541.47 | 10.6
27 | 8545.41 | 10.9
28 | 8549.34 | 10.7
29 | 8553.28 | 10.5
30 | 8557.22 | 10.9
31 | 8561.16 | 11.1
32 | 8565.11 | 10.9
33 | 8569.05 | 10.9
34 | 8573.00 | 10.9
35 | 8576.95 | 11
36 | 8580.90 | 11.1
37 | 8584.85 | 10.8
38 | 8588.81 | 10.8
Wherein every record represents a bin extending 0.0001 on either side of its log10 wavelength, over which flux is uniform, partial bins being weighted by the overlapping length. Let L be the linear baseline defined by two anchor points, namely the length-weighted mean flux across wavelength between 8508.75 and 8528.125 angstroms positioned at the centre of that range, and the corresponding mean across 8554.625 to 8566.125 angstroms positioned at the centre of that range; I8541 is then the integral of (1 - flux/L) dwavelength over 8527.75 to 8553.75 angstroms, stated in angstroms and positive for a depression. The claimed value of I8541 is 0.45 angstroms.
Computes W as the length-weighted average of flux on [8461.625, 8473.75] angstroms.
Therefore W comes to 11.7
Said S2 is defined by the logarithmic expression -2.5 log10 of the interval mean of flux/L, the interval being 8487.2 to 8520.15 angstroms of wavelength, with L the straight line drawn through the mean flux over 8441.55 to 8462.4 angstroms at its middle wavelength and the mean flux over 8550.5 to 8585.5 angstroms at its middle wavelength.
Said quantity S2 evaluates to 0.03 mag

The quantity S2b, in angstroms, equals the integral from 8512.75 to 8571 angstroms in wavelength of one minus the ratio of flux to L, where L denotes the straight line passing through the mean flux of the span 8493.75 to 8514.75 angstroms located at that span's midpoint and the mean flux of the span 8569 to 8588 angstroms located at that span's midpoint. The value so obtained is 0.62 angstroms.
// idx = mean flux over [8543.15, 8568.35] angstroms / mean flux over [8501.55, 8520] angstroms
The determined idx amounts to 0.97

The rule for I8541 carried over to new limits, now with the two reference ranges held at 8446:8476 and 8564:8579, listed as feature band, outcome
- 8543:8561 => 0.5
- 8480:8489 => 0.2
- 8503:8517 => 0.4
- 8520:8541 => 0.4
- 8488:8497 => 0.0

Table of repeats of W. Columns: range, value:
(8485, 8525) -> 11.3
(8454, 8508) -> 11.5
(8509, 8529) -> 11.2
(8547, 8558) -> 10.7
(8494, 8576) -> 11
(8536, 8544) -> 10.7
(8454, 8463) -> 12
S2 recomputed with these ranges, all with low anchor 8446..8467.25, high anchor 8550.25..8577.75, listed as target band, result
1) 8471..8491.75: 0.02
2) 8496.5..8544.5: 0.03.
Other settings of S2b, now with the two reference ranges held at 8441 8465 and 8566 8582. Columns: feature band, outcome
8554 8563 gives 0.2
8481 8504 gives 0.7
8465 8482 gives 0.6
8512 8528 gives 0.5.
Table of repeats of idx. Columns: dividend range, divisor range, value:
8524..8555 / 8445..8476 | 0.91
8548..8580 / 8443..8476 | 0.91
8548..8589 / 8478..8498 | 0.94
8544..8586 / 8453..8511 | 0.94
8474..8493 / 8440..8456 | 0.93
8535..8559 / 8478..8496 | 0.93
